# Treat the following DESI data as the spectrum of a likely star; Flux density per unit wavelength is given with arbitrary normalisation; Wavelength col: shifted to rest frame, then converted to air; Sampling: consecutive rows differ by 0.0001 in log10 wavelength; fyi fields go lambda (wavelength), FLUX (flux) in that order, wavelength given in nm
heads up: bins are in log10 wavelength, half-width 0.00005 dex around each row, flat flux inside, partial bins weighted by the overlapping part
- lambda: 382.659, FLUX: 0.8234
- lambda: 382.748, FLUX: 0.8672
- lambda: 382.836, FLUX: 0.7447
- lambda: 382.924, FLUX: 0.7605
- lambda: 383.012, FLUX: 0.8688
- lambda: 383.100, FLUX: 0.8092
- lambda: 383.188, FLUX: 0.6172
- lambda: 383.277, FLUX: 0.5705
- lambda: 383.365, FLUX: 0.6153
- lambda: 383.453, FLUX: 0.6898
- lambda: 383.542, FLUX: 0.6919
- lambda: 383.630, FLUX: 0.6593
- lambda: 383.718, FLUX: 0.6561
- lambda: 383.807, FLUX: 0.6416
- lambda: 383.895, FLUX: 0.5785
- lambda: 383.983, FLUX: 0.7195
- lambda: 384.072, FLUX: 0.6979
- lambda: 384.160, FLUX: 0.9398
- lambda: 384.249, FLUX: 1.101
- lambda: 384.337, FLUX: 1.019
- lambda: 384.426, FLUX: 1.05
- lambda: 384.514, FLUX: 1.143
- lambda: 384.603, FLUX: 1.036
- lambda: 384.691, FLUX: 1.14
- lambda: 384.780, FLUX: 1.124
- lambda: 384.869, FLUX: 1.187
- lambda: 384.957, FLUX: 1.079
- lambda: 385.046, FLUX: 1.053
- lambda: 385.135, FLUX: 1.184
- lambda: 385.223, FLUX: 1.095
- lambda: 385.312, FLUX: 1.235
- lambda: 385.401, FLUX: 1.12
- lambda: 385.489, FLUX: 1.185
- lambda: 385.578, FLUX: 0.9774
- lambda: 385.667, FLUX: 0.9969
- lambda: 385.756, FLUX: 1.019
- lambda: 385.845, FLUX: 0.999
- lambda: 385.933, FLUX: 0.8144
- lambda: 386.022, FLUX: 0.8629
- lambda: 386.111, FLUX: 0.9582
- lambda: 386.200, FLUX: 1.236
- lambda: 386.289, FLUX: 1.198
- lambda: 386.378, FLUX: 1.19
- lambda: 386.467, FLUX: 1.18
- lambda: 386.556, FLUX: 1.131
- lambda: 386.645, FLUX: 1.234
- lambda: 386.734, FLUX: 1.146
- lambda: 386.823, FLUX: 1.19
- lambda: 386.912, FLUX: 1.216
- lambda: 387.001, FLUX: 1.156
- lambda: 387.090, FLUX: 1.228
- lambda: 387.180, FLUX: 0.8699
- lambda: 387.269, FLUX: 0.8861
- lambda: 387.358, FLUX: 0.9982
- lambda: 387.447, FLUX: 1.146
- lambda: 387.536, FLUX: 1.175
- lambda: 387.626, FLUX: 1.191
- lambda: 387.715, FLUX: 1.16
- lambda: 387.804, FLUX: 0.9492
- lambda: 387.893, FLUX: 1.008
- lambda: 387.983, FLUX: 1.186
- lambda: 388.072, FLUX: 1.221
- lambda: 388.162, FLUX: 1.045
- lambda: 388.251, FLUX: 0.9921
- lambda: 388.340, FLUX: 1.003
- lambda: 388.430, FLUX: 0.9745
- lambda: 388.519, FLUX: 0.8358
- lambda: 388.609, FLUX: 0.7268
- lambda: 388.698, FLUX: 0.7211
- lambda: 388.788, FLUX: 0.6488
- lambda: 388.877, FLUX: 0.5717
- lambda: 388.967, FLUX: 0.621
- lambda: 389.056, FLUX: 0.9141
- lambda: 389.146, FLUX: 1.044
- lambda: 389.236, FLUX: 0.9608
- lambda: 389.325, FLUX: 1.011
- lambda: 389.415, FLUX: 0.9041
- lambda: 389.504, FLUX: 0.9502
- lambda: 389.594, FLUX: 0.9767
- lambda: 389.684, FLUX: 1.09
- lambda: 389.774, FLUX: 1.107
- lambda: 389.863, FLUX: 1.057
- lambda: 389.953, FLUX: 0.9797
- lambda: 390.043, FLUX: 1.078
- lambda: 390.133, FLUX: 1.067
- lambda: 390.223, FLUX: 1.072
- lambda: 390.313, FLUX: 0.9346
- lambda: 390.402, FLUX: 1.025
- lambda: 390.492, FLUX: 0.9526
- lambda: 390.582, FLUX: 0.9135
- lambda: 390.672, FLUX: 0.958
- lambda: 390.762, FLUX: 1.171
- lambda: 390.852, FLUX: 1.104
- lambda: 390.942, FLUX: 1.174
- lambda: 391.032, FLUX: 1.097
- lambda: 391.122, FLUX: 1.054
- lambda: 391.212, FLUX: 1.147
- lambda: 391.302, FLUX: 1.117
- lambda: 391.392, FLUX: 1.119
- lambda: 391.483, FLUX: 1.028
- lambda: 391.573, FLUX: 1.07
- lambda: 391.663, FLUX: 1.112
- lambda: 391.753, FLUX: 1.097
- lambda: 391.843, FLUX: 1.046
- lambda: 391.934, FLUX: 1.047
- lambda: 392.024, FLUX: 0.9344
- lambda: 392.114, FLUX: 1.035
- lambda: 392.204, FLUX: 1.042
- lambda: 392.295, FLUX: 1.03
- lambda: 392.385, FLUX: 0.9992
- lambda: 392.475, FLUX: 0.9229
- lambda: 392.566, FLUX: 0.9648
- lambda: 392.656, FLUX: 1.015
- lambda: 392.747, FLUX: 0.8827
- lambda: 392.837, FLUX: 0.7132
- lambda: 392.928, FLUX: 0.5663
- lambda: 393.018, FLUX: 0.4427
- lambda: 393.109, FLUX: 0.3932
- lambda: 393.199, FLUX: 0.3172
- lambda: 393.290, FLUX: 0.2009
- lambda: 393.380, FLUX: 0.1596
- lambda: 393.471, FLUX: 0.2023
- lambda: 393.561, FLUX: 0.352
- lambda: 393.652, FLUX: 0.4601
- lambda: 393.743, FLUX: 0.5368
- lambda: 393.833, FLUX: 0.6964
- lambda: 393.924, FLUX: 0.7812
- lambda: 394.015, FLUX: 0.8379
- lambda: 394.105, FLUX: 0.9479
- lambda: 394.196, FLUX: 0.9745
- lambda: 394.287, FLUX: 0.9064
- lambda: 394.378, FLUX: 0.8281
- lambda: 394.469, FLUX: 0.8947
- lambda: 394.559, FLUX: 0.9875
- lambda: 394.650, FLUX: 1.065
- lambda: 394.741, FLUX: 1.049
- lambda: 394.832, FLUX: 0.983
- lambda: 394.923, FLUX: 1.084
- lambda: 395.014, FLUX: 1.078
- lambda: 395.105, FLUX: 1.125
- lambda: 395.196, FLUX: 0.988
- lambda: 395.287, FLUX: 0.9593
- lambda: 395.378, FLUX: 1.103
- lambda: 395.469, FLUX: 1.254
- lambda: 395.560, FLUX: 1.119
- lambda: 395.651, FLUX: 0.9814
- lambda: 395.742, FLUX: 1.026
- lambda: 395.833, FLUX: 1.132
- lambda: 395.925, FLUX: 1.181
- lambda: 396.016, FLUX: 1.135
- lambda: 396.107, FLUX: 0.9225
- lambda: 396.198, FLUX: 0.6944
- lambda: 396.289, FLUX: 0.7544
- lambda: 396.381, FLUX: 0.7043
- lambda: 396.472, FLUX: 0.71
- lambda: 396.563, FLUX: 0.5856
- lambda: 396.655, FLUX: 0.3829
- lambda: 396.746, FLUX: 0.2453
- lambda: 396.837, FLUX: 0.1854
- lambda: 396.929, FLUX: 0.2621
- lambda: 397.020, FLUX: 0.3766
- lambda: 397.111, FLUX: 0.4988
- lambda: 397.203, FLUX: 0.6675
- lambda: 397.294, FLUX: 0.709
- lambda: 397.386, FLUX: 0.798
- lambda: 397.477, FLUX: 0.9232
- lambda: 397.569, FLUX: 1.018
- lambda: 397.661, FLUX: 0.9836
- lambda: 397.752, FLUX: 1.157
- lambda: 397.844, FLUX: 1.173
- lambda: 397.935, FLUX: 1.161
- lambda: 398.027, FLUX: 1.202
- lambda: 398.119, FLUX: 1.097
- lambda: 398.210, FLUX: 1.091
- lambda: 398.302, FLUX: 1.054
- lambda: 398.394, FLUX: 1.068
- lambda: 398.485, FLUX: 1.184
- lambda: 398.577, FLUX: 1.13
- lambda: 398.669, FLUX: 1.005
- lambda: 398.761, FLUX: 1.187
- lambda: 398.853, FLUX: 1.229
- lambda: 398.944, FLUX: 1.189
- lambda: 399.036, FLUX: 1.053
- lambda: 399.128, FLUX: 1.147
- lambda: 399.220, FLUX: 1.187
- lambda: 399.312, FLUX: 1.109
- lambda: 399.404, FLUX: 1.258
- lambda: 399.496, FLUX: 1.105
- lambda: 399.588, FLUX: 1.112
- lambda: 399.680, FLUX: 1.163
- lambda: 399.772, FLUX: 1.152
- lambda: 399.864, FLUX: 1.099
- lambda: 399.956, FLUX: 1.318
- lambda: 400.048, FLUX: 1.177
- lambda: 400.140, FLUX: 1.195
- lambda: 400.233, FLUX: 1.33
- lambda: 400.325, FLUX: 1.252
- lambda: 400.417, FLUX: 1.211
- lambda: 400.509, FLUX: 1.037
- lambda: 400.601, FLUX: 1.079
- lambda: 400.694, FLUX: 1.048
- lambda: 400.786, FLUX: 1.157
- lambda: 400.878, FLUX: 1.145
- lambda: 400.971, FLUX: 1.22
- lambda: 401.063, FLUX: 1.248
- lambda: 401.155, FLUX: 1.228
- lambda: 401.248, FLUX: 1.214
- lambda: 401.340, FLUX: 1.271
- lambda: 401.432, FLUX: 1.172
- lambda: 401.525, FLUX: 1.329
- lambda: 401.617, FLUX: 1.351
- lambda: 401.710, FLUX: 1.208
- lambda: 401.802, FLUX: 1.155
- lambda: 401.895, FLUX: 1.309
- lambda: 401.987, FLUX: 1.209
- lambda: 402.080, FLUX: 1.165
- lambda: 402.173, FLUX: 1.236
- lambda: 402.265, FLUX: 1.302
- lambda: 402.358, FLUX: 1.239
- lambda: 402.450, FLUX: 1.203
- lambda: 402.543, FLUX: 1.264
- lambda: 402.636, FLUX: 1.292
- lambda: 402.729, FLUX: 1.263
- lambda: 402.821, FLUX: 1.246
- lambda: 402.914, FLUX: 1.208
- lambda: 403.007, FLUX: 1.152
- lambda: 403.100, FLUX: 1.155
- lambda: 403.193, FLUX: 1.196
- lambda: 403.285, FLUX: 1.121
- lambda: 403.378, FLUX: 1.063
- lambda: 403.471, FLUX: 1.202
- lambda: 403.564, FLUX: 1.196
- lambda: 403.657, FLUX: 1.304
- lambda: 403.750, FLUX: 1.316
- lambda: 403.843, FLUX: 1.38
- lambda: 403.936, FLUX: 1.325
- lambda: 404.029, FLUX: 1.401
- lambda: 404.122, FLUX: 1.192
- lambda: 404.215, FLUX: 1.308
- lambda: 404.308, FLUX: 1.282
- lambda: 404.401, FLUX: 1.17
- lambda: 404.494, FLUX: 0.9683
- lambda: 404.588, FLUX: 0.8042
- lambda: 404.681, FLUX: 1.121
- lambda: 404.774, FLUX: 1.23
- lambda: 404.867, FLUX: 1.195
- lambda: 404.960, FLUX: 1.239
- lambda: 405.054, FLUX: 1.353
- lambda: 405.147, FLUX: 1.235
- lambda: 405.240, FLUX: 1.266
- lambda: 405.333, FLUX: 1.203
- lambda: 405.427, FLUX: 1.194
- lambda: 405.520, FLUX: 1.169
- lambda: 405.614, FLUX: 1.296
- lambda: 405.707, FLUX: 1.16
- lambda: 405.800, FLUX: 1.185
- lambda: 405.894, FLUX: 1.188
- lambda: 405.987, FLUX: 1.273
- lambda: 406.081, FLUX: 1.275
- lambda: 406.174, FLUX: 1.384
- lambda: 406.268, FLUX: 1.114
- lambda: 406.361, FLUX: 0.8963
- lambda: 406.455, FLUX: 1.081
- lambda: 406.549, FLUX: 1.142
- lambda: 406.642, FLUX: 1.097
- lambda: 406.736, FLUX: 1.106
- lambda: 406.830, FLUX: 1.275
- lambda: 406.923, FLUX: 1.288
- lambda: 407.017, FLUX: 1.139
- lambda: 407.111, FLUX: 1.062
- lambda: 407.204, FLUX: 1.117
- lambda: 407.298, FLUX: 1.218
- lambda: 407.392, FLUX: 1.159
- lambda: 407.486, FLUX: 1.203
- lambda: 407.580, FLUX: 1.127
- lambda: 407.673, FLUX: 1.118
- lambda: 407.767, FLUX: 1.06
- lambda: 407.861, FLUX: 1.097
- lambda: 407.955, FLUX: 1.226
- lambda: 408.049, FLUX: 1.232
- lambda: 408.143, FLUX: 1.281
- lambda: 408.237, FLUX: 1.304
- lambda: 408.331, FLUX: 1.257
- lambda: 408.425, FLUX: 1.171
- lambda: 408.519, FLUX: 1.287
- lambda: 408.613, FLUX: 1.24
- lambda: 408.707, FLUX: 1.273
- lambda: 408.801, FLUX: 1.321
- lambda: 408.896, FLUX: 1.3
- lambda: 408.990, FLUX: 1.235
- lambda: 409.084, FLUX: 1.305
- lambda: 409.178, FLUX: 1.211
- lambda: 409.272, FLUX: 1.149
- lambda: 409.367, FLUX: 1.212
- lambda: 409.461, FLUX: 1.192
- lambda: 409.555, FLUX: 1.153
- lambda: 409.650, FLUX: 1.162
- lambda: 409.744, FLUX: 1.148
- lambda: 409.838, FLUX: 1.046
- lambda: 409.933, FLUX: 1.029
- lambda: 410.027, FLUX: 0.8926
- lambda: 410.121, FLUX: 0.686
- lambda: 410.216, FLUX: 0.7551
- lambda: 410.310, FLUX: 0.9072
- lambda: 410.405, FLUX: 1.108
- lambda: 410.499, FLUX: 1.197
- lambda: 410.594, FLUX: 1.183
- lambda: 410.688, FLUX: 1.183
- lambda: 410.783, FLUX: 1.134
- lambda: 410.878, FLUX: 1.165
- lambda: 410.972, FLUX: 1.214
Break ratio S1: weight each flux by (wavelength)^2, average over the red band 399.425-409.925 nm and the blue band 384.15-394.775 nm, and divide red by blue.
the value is 1.35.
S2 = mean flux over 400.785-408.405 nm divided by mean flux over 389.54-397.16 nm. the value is 1.38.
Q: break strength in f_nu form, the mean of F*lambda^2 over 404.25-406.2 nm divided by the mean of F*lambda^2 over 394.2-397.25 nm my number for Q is 1.49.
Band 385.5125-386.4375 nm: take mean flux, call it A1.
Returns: 1.03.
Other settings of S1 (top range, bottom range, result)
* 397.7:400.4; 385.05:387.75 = 1.12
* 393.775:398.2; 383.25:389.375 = 0.94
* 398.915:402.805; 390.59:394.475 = 1.48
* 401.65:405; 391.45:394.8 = 1.60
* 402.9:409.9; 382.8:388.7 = 1.35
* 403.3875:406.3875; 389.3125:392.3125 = 1.25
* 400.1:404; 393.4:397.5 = 1.58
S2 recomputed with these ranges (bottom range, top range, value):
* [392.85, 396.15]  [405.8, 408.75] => 1.44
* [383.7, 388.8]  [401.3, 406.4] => 1.18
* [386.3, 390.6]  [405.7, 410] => 1.17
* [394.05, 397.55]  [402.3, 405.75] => 1.43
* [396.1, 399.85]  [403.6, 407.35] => 1.30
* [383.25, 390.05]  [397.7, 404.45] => 1.21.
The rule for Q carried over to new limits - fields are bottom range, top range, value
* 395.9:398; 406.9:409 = 1.70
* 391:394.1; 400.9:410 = 1.59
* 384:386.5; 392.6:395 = 0.70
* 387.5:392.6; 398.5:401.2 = 1.22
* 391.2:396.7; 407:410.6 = 1.43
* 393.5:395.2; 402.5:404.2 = 1.50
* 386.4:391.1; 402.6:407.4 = 1.27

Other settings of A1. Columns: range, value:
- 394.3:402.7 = 1.05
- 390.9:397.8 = 0.841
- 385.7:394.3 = 0.941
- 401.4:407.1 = 1.21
